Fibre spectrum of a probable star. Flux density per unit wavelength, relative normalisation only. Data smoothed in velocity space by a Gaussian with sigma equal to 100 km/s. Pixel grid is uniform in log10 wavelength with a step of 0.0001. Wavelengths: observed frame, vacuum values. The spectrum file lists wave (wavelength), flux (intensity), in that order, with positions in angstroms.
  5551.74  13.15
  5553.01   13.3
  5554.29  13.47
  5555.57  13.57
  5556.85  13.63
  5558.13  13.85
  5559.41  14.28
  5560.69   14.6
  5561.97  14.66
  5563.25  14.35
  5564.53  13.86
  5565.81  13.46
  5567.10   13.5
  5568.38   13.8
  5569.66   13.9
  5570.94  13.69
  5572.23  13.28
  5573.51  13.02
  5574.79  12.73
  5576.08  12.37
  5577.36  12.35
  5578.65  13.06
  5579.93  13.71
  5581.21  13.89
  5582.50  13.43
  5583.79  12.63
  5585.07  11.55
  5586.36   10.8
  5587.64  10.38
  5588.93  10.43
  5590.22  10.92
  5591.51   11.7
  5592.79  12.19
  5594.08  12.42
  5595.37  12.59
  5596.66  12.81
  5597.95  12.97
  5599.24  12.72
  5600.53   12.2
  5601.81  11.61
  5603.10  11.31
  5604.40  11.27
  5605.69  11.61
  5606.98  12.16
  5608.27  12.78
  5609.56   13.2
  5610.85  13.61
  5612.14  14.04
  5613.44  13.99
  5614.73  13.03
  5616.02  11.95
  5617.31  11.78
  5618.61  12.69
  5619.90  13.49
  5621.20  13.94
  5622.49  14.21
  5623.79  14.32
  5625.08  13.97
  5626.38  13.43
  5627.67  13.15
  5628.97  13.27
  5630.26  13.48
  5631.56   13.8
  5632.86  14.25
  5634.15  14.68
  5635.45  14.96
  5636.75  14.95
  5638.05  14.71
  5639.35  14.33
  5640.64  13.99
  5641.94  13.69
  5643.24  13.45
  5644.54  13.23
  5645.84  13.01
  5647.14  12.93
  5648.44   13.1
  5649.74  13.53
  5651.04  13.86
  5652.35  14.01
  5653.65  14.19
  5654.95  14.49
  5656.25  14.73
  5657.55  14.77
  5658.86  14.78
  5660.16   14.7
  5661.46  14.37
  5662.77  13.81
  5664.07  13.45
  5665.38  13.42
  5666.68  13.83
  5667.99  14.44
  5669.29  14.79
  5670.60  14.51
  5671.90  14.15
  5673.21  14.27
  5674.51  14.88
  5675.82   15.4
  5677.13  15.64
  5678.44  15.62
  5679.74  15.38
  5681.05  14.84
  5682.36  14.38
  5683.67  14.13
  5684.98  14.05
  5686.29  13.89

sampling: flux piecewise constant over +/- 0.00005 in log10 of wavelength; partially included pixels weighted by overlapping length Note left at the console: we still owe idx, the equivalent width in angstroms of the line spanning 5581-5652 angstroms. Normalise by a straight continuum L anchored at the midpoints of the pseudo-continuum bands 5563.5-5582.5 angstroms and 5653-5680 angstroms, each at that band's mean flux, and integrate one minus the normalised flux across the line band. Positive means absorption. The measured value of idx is 4.73 angstroms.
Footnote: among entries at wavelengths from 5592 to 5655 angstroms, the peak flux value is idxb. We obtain 14.96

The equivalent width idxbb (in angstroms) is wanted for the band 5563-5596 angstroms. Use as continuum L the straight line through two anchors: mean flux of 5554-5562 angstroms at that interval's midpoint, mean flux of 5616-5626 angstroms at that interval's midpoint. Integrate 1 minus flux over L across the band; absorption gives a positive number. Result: 2.65 angstroms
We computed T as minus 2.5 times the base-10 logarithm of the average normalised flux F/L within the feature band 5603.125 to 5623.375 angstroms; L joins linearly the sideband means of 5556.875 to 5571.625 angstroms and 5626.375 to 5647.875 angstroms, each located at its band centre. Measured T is 0.08 mag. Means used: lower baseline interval 14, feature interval 12.9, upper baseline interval 13.9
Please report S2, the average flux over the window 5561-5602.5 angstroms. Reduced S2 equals 12.7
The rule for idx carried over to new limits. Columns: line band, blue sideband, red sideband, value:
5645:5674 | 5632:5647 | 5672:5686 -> 0.8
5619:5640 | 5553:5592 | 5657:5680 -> -0.2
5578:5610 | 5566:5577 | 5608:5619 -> 2.4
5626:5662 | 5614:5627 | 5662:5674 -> -0.8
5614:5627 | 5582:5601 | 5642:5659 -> -0.4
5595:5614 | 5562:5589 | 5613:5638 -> 1.1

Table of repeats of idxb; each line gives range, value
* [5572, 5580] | 13.71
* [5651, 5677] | 15.4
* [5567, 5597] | 13.9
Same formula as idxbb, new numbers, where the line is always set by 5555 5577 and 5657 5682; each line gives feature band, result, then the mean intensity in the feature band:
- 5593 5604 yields 1.30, 12.3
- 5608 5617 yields 0.56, 13.2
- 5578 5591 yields 1.64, 12.1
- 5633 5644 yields -0.02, 14.3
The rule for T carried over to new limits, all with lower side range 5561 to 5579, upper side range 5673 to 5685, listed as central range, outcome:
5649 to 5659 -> 0.03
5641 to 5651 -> 0.09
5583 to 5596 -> 0.18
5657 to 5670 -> 0.04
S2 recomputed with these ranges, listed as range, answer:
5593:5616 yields 12.6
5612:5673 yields 13.9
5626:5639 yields 14.1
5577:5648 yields 13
